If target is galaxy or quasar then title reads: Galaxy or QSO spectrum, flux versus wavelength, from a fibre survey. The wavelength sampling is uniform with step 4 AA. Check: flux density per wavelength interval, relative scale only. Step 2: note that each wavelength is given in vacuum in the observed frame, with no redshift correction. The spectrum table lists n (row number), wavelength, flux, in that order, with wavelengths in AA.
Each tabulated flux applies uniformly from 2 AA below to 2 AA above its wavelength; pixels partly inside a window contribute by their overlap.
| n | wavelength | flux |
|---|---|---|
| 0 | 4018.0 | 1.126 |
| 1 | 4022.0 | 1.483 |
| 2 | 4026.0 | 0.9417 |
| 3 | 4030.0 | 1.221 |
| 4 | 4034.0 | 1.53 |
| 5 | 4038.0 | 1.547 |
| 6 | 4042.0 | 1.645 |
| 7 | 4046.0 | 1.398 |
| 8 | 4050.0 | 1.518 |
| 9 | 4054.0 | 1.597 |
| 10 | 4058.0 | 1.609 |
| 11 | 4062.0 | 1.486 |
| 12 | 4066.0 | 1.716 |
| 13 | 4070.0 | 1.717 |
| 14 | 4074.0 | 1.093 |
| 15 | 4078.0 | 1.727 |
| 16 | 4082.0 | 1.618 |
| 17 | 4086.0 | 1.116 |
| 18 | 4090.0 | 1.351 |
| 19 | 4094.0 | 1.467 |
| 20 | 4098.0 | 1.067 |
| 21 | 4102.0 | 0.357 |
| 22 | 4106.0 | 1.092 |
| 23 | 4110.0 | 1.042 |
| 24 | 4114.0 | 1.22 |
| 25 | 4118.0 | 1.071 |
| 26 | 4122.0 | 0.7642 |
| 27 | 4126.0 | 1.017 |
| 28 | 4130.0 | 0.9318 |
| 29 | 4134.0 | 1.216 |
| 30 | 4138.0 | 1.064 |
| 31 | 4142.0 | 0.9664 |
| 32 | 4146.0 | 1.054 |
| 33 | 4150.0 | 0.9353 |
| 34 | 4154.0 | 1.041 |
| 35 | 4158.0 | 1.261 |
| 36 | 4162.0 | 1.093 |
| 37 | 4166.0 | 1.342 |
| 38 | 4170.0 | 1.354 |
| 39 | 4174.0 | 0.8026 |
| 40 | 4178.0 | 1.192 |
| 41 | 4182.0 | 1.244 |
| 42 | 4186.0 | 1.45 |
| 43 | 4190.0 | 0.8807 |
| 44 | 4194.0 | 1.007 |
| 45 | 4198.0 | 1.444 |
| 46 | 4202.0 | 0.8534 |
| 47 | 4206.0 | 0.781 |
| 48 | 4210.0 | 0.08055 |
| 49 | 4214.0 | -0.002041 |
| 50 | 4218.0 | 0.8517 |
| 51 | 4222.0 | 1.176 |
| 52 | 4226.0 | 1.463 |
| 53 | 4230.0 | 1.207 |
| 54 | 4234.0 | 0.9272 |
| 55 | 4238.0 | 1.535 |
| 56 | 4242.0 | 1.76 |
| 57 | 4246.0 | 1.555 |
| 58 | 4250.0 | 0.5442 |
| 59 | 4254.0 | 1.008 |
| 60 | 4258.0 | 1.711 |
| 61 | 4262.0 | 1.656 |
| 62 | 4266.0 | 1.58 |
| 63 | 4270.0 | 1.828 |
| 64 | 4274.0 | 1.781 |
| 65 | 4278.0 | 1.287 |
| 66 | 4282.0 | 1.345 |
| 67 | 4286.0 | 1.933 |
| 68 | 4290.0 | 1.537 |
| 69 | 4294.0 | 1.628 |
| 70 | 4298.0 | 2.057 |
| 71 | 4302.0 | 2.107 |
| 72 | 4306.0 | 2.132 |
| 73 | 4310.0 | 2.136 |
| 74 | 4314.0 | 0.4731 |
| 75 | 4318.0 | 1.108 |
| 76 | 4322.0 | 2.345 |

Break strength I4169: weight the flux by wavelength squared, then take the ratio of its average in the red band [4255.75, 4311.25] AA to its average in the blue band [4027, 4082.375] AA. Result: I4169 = 1.29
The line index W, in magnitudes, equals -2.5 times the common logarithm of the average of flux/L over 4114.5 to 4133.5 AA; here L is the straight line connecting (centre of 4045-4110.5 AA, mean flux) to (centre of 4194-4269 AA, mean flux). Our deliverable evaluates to 0.29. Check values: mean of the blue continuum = 1.36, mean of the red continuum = 1.12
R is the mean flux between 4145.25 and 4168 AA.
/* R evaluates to 1.12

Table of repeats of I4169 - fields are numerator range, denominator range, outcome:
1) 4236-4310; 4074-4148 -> 1.57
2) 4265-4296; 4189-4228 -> 1.96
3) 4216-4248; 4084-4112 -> 1.31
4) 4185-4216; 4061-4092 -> 0.57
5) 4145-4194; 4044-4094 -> 0.80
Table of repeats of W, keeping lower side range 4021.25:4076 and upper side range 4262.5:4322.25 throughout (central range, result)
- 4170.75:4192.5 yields 0.36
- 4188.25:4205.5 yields 0.47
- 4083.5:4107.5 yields 0.35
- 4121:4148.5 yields 0.46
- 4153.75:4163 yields 0.32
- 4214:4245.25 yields 0.32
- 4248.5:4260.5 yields 0.40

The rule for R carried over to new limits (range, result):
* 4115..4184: 1.08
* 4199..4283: 1.19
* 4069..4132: 1.16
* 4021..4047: 1.39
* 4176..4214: 0.94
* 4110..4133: 1.01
